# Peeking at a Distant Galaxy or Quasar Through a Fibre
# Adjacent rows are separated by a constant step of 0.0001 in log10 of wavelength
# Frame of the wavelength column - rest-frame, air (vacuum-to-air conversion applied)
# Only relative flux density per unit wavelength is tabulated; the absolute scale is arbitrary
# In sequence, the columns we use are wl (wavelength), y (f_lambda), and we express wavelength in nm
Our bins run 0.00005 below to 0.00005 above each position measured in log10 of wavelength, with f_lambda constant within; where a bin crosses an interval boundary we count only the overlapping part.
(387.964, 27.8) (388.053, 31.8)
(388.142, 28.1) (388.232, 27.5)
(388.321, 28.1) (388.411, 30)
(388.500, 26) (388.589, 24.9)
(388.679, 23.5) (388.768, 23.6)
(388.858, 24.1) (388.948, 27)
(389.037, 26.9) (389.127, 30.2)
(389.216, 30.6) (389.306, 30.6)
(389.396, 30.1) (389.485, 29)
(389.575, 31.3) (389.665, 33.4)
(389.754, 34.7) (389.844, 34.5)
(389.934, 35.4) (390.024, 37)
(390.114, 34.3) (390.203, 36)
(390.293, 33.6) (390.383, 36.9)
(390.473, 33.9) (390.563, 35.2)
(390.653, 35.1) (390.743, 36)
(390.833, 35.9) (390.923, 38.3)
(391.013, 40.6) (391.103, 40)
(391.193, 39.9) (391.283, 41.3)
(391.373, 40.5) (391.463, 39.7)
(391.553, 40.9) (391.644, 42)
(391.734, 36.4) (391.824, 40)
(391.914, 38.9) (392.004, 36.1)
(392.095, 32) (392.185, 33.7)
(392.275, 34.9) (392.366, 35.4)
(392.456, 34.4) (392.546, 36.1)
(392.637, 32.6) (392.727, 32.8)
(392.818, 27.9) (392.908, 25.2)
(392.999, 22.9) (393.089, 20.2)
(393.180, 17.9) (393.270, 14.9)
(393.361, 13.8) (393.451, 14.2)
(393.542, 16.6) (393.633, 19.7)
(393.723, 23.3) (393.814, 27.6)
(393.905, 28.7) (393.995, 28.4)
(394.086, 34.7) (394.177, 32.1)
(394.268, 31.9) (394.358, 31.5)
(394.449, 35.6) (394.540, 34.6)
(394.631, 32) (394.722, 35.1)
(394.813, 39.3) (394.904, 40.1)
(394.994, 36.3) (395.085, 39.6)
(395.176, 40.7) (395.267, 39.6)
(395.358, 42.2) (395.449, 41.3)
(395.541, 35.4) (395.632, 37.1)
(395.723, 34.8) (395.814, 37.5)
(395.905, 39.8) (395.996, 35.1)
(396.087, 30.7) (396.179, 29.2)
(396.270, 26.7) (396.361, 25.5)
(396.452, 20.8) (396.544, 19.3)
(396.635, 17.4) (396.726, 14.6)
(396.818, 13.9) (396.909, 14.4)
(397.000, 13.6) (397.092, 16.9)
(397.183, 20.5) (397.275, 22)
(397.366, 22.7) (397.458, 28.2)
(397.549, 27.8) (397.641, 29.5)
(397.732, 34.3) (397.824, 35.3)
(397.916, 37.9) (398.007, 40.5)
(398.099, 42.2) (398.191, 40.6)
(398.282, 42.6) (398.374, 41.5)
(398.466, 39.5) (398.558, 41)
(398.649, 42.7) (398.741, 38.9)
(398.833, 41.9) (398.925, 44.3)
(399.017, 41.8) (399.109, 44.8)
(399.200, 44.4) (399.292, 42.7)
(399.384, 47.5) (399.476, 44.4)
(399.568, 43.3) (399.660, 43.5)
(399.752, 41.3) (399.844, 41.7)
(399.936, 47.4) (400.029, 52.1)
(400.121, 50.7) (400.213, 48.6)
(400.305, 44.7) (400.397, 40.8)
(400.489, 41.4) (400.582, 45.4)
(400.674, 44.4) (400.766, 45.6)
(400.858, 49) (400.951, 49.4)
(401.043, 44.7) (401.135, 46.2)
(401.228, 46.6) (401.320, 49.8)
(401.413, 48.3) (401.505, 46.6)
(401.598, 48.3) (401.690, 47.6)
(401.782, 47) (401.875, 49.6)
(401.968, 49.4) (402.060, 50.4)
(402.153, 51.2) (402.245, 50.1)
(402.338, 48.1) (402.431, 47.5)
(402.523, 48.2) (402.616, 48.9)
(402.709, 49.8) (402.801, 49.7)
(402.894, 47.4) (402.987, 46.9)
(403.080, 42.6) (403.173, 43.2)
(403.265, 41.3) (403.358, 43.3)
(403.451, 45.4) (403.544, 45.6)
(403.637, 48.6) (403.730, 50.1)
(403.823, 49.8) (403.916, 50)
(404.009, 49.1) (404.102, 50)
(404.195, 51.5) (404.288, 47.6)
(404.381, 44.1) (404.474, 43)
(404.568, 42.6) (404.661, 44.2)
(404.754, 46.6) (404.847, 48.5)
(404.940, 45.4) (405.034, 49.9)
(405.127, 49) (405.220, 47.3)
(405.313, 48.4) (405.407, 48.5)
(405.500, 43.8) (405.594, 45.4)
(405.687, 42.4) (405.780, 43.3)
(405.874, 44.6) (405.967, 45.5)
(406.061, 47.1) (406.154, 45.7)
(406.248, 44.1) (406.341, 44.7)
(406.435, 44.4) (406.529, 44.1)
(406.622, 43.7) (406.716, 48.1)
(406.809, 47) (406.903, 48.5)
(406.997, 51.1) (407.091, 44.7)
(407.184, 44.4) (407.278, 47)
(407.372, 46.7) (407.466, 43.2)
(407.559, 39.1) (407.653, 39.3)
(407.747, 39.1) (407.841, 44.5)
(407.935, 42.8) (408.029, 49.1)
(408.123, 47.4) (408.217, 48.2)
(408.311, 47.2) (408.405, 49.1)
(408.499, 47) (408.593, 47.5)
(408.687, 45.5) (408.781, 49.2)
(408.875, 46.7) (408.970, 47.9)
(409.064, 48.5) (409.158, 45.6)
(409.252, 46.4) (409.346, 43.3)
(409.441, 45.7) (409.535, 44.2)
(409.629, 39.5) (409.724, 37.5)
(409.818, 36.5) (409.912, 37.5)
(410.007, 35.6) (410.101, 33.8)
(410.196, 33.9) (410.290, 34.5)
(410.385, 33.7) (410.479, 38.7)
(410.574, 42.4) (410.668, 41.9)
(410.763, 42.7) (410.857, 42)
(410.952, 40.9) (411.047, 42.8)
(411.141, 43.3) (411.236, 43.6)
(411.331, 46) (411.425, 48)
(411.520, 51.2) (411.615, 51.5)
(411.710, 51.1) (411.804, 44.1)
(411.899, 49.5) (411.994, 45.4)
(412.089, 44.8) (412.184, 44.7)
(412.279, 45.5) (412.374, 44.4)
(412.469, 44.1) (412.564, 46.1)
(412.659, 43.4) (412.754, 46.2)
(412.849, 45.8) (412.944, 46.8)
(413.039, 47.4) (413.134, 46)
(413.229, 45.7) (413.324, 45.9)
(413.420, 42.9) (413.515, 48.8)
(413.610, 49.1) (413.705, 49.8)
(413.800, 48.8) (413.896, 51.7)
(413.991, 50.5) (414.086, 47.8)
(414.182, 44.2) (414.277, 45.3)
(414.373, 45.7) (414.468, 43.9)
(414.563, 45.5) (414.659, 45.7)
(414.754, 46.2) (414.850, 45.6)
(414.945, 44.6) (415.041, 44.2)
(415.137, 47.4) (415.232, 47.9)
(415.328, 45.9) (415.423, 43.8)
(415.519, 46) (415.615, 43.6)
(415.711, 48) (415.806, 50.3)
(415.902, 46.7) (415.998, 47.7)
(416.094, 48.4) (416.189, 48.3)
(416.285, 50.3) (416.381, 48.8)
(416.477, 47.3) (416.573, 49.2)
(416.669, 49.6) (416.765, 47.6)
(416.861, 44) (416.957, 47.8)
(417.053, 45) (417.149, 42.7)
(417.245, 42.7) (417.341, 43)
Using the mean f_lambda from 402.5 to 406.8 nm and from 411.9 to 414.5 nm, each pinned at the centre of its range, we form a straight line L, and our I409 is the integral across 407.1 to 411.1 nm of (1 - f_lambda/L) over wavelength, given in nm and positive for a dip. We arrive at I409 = 0.306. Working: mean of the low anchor 46.4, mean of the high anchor 46.4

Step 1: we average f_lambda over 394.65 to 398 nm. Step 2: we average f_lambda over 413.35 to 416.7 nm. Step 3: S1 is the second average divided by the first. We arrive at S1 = 1.6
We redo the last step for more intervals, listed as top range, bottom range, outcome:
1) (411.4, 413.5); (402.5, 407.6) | 1.00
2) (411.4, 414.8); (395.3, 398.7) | 1.52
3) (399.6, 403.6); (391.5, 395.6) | 1.47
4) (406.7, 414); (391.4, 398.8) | 1.43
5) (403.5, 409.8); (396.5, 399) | 1.50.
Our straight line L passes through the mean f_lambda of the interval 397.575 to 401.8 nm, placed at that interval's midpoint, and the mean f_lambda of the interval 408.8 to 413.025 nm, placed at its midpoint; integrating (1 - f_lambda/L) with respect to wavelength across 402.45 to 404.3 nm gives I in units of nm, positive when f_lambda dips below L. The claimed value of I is -0.16 nm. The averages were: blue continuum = 43.7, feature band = 47.5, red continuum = 43.4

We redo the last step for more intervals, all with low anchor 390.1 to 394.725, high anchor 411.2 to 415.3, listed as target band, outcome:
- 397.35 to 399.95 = -0.24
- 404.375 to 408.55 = -0.37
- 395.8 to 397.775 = 0.61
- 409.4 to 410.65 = 0.18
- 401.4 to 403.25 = -0.42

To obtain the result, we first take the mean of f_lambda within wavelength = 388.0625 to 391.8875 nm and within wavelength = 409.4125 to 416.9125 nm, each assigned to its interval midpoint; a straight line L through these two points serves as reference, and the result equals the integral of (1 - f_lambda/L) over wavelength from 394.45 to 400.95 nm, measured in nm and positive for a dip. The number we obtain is 0.17 nm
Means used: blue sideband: 33.4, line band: 36.4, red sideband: 45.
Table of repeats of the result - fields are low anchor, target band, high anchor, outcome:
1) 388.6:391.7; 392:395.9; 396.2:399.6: 0.244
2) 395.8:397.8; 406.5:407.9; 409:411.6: -0.261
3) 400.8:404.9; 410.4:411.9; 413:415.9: 0.072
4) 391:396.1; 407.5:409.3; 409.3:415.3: -0.161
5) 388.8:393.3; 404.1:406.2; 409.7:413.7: -0.305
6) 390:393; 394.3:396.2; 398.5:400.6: 0.150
